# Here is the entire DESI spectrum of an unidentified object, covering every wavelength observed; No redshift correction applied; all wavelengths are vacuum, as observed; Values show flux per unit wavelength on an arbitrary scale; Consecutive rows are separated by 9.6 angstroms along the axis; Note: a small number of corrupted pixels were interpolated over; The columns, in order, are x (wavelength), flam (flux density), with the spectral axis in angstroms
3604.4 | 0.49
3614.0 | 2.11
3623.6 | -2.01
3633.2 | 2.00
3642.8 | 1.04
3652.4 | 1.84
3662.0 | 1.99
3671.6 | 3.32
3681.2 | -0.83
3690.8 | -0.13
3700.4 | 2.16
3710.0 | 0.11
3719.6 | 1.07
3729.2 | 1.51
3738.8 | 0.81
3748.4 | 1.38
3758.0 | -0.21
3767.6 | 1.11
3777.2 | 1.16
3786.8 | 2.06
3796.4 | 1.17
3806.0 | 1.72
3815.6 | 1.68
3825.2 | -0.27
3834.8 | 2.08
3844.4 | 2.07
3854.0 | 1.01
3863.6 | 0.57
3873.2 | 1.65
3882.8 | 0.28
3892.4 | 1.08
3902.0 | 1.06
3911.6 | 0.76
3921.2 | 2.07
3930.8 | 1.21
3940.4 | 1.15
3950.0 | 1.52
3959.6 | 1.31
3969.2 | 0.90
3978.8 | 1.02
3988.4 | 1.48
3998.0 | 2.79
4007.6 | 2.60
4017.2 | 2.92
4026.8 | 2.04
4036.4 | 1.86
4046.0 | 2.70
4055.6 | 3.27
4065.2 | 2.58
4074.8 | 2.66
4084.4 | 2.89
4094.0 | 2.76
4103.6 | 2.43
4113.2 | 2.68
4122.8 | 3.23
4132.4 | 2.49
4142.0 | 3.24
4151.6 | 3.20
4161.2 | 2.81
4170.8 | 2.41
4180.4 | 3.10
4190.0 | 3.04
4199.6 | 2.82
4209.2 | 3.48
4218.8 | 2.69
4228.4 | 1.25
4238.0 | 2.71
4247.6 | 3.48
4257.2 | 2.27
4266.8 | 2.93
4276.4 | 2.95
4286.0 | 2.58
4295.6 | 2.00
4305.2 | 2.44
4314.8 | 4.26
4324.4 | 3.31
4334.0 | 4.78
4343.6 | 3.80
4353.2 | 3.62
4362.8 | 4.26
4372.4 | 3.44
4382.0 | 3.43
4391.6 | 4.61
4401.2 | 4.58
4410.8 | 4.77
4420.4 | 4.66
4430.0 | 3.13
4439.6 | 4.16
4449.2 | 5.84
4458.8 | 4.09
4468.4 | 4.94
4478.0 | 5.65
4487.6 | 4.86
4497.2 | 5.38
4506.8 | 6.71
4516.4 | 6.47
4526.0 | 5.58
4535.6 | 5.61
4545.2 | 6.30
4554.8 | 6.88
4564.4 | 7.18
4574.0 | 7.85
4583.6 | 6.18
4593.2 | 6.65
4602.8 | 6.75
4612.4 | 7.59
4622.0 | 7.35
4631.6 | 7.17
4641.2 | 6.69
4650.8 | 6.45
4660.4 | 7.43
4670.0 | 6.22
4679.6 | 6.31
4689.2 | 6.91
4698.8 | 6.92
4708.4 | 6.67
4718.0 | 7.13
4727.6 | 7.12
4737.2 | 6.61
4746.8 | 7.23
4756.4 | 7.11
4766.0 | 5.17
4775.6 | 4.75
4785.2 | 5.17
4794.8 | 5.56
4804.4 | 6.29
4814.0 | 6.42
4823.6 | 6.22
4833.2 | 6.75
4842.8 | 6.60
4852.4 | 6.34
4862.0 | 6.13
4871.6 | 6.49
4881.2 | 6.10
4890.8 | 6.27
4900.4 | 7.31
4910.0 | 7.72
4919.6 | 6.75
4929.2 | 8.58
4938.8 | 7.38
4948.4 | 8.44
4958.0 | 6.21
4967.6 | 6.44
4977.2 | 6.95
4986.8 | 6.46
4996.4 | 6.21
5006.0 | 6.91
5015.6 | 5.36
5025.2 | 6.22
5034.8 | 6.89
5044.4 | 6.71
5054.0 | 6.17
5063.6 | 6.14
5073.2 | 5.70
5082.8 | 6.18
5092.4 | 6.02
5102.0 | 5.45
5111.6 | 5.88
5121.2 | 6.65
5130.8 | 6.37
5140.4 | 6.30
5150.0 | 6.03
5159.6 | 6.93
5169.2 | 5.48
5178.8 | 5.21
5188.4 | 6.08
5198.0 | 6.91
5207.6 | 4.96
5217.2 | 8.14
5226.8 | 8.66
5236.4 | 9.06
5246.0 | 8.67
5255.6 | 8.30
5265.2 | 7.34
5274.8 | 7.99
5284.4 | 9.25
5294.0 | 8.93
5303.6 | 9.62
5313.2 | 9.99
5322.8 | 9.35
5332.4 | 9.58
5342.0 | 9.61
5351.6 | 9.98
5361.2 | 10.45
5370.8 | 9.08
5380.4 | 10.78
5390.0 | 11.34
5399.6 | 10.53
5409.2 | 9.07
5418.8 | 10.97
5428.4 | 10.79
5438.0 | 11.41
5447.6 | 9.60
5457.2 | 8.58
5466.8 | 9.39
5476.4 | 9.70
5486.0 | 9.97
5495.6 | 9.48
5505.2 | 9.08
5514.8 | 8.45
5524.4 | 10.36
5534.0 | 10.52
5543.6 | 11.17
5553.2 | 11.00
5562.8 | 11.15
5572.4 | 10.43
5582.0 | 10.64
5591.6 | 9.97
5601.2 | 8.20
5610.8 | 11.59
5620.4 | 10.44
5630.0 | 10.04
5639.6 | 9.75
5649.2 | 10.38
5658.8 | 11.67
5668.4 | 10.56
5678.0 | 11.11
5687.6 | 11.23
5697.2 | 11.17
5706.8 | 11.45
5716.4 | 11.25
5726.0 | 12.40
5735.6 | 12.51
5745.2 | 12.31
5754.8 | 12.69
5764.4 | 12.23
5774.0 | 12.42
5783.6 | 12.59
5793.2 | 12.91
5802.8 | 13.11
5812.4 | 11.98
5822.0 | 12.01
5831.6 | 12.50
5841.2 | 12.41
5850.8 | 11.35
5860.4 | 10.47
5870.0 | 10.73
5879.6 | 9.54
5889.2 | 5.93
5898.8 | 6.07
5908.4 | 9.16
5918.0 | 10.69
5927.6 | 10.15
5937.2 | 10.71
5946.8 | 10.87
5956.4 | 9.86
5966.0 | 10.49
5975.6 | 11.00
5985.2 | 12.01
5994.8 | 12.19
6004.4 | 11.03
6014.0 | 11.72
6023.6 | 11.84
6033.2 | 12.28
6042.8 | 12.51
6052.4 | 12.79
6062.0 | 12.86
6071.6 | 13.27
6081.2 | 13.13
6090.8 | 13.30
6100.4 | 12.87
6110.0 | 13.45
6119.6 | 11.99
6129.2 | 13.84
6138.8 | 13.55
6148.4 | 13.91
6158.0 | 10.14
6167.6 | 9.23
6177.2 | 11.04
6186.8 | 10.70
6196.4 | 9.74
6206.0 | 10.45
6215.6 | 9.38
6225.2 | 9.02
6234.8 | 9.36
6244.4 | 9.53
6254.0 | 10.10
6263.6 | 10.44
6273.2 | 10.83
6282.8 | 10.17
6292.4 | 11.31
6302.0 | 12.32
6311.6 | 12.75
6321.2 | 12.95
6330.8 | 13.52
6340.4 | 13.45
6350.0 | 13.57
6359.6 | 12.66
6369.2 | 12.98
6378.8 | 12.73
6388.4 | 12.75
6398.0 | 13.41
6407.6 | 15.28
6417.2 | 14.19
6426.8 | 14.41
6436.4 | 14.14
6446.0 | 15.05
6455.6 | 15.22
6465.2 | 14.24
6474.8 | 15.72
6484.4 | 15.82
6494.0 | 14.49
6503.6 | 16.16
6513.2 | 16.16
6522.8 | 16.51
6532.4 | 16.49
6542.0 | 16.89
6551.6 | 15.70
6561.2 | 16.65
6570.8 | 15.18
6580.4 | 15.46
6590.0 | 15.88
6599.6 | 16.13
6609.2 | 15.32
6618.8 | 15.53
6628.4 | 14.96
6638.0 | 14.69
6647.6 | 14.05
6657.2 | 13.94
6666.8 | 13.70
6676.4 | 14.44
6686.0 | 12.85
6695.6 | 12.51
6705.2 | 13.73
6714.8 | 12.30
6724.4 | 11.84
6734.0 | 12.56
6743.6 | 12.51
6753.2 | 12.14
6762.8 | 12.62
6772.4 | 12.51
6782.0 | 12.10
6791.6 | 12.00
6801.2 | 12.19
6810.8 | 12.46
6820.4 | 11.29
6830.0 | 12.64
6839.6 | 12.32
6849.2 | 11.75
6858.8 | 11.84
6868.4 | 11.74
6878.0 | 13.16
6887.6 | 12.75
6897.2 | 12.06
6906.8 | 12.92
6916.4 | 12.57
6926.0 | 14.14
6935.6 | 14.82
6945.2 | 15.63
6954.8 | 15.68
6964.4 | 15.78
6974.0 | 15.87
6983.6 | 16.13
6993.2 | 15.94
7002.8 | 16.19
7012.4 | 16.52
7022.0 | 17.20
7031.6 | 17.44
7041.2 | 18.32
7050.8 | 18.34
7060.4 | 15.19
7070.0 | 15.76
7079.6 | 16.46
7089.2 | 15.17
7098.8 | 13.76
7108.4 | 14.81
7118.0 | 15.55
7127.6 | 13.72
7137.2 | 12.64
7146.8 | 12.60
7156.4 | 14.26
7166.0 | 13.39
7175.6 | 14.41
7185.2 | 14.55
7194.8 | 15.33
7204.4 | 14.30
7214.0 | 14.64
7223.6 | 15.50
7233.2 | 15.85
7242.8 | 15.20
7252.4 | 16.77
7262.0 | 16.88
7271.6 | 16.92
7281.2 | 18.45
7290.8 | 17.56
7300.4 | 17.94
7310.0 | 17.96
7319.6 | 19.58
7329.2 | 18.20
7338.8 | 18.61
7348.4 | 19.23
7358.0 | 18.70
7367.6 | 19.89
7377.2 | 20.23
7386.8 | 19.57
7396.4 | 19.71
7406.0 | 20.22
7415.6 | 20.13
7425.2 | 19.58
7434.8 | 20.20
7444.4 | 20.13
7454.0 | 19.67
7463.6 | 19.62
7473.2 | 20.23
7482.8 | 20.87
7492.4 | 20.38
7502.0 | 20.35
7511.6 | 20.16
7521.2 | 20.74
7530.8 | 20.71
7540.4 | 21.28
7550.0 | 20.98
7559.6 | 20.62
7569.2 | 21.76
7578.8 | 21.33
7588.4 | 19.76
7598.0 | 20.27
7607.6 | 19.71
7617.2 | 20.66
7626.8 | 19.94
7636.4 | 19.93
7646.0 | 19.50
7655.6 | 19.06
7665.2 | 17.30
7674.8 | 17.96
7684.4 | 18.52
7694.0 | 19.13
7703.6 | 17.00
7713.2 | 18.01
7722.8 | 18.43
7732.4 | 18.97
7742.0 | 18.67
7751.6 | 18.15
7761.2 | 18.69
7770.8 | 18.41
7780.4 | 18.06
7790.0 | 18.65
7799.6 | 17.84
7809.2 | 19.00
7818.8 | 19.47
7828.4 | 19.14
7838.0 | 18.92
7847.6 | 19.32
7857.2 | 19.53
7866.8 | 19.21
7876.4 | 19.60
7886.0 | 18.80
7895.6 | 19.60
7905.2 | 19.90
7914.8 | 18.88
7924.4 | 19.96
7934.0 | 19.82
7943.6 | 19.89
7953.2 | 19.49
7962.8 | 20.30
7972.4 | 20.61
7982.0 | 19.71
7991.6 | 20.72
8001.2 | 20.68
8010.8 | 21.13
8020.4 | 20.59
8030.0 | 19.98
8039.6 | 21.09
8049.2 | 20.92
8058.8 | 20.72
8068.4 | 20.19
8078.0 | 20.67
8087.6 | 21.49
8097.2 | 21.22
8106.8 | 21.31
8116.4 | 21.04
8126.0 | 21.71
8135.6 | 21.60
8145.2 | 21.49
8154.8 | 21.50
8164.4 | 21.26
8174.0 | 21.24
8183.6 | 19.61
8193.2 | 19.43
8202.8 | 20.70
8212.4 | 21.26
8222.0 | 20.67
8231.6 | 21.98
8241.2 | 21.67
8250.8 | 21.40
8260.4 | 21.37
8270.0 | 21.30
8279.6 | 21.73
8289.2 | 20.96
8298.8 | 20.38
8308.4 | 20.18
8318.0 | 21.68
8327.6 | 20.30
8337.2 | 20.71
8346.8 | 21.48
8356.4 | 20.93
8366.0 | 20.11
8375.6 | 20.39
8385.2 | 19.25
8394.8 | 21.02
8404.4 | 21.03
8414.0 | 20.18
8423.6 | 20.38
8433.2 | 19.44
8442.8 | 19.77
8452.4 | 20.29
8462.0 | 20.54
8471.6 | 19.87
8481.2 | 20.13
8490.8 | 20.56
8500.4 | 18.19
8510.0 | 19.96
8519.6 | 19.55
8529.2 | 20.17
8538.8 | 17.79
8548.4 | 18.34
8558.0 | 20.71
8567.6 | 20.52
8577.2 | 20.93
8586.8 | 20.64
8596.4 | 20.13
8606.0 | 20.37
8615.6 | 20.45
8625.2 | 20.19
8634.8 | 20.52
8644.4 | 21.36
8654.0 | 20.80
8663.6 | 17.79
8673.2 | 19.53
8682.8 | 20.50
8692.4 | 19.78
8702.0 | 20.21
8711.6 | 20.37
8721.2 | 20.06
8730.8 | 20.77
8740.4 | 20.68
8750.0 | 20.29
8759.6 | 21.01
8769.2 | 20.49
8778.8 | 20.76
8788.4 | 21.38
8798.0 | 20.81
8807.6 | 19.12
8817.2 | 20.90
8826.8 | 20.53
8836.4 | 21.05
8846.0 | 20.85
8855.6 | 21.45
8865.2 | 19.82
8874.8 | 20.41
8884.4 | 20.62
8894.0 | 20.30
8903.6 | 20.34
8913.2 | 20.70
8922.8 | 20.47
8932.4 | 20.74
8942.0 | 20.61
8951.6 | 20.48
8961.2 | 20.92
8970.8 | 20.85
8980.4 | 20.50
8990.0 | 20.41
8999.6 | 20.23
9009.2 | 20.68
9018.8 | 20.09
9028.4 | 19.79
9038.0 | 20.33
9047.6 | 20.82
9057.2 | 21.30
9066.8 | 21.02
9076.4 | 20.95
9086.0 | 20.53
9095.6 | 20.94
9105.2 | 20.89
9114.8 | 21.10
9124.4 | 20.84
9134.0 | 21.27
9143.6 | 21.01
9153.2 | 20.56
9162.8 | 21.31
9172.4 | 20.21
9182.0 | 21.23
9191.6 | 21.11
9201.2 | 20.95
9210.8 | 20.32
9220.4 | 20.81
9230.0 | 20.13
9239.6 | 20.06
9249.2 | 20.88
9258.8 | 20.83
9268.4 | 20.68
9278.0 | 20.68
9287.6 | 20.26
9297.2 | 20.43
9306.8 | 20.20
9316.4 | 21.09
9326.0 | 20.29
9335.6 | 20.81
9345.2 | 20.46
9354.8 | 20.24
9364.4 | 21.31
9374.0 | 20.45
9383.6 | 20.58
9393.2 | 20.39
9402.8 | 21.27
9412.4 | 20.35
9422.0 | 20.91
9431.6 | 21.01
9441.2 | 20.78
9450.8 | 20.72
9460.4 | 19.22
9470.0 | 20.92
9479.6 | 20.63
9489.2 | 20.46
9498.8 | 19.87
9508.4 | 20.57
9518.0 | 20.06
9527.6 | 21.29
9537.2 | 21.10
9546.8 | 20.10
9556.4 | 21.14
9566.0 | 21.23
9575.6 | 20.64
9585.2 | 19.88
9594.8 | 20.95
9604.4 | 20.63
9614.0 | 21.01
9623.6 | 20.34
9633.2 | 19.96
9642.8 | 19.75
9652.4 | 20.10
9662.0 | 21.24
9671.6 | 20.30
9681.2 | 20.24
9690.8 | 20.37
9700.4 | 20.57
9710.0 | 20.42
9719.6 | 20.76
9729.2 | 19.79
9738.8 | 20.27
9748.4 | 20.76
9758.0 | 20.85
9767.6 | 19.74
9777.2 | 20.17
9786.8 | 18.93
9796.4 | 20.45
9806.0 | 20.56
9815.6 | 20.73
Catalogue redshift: 0.000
